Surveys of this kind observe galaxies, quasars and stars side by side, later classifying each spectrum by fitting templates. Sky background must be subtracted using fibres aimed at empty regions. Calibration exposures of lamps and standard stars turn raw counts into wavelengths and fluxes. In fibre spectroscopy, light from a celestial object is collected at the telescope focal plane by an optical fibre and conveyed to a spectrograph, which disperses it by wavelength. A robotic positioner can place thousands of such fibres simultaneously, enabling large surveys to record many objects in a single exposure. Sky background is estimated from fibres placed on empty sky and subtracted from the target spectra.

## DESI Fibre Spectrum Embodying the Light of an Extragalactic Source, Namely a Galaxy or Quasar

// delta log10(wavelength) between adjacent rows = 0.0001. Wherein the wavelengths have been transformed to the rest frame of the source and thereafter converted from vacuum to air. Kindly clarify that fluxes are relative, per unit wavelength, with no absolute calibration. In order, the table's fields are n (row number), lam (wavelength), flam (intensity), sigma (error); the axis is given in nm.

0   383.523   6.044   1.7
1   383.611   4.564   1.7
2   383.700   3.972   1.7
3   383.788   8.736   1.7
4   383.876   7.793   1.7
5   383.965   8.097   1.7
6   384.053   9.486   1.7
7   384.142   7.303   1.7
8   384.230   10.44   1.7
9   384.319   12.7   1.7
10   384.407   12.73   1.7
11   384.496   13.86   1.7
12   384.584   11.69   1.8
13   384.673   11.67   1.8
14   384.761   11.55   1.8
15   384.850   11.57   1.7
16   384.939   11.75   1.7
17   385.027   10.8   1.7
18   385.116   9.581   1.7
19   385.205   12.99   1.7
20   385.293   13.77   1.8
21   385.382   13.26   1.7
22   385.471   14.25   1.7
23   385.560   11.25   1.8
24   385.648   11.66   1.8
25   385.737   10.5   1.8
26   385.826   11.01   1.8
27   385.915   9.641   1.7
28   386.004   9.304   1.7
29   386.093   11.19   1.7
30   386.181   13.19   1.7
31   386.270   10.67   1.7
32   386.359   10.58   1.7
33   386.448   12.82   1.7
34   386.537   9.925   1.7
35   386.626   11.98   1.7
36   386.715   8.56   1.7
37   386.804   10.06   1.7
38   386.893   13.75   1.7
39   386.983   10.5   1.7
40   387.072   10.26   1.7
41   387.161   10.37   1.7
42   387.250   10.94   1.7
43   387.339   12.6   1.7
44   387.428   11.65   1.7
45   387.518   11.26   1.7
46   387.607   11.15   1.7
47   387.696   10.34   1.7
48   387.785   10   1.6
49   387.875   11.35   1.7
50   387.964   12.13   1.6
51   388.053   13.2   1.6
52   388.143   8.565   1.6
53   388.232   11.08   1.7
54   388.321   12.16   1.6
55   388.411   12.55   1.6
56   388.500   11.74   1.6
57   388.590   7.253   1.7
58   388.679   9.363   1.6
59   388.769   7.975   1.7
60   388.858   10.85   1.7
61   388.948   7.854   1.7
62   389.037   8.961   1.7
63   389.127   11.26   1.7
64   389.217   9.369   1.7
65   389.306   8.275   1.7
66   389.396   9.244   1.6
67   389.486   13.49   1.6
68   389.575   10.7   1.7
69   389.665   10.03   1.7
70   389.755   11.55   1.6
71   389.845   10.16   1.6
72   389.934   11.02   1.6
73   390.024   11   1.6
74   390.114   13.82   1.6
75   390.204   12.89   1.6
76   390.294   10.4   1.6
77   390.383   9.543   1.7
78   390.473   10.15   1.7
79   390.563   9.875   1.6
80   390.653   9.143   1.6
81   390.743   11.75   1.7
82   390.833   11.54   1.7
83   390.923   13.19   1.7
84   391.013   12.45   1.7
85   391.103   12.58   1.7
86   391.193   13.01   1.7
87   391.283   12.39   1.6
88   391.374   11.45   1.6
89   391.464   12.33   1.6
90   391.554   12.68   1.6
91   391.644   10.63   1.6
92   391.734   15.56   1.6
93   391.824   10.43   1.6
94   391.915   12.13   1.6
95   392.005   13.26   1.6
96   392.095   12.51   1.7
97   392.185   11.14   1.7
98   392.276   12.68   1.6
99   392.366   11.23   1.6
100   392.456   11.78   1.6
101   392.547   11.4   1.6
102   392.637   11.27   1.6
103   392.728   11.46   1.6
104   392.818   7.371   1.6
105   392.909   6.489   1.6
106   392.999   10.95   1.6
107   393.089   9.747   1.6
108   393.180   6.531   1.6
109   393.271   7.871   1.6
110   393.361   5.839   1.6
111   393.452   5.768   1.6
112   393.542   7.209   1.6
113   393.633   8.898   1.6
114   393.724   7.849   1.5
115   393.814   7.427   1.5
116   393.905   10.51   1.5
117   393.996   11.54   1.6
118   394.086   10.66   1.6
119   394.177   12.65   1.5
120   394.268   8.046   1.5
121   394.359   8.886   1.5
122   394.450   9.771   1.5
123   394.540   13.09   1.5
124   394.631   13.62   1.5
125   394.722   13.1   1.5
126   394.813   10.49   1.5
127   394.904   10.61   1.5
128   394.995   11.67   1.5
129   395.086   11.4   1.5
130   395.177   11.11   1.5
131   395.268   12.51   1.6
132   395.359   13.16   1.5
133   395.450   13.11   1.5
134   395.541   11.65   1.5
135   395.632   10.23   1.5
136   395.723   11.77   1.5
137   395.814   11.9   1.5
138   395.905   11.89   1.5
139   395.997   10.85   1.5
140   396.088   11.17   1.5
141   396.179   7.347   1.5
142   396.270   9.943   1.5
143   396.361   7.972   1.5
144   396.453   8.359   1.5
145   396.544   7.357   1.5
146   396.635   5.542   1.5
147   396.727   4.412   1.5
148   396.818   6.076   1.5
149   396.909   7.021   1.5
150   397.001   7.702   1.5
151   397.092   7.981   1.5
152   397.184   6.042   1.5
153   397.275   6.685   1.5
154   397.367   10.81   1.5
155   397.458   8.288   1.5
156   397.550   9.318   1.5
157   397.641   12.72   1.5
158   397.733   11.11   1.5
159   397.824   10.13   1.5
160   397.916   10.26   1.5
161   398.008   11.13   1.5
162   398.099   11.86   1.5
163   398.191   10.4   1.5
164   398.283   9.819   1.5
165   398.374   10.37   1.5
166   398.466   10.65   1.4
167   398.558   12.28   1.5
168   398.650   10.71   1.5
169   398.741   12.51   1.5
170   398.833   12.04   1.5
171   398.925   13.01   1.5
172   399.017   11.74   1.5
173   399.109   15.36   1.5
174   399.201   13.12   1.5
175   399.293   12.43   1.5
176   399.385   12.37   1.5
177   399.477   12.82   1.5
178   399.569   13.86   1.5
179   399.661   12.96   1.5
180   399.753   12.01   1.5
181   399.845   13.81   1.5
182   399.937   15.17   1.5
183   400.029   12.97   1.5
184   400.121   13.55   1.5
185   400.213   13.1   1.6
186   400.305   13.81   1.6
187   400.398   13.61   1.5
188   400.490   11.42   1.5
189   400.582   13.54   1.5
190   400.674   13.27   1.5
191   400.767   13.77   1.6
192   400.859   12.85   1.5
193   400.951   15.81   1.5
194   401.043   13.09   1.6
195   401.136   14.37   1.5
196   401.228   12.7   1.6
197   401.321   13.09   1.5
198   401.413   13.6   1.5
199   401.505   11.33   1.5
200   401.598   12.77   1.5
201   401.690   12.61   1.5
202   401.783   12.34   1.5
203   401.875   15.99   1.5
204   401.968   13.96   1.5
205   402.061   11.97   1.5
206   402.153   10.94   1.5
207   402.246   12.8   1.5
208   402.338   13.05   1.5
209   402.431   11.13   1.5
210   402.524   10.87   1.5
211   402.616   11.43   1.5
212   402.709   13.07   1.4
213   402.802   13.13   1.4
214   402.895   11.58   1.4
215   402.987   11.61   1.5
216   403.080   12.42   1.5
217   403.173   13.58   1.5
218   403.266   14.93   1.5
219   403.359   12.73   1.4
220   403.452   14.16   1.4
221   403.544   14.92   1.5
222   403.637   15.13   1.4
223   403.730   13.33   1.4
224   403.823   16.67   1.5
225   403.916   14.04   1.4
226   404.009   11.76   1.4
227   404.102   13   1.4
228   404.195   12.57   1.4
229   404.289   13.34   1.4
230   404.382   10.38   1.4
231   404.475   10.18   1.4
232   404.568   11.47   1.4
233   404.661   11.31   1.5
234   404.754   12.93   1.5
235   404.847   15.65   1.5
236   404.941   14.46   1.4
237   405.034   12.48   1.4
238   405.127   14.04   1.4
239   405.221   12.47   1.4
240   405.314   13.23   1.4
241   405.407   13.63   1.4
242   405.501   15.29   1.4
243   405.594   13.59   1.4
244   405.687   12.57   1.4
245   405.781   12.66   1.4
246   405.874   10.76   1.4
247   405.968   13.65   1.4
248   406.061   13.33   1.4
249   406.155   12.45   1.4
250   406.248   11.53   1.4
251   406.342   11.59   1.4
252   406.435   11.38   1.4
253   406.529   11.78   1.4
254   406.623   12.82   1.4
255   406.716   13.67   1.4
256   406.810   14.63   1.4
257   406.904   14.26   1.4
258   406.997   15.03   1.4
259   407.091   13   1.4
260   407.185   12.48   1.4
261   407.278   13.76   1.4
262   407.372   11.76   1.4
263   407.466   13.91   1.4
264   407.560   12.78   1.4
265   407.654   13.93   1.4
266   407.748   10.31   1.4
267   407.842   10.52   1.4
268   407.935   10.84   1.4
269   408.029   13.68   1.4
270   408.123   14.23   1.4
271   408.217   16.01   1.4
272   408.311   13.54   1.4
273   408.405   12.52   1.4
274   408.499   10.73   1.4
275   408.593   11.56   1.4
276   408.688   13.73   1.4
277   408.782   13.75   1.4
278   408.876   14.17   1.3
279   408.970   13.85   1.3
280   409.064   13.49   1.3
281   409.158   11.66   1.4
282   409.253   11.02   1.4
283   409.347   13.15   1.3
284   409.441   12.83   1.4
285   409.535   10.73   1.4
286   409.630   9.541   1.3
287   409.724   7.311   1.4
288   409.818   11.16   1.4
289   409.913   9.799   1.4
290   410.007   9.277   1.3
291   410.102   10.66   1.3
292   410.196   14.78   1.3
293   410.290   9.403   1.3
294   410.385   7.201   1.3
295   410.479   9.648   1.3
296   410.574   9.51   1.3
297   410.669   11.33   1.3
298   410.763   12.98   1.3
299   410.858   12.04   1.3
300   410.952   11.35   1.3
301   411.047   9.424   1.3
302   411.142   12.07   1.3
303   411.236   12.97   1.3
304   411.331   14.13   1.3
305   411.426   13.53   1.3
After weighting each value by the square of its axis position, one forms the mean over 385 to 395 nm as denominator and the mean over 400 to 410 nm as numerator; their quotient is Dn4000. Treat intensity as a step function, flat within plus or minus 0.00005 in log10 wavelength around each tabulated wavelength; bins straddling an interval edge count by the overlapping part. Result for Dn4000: 1.28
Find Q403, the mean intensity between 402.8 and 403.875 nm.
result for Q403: 13.7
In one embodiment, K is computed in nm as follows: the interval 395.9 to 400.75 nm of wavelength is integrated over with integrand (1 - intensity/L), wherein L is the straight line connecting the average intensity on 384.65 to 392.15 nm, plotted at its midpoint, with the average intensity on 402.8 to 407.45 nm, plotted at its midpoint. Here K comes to 0.581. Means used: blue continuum 11.2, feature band 10.9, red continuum 13.1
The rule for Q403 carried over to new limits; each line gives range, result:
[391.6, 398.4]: 10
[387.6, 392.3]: 11.1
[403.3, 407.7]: 13.1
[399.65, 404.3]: 13.2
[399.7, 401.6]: 13.3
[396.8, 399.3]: 10.4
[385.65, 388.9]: 10.9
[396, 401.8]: 11.3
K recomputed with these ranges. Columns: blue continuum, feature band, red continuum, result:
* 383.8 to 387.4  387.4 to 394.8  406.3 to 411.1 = 0.45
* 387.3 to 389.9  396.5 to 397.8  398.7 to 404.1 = 0.46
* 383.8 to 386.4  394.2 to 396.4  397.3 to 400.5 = 0.13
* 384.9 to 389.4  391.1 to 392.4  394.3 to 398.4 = -0.23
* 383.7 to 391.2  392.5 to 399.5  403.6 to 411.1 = 0.87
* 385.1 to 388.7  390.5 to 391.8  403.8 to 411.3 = -0.06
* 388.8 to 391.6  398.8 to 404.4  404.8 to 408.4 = -0.29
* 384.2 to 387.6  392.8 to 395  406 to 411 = 0.42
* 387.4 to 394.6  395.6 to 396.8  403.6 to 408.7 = 0.25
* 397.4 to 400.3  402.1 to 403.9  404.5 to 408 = -0.08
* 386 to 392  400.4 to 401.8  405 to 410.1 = -0.13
